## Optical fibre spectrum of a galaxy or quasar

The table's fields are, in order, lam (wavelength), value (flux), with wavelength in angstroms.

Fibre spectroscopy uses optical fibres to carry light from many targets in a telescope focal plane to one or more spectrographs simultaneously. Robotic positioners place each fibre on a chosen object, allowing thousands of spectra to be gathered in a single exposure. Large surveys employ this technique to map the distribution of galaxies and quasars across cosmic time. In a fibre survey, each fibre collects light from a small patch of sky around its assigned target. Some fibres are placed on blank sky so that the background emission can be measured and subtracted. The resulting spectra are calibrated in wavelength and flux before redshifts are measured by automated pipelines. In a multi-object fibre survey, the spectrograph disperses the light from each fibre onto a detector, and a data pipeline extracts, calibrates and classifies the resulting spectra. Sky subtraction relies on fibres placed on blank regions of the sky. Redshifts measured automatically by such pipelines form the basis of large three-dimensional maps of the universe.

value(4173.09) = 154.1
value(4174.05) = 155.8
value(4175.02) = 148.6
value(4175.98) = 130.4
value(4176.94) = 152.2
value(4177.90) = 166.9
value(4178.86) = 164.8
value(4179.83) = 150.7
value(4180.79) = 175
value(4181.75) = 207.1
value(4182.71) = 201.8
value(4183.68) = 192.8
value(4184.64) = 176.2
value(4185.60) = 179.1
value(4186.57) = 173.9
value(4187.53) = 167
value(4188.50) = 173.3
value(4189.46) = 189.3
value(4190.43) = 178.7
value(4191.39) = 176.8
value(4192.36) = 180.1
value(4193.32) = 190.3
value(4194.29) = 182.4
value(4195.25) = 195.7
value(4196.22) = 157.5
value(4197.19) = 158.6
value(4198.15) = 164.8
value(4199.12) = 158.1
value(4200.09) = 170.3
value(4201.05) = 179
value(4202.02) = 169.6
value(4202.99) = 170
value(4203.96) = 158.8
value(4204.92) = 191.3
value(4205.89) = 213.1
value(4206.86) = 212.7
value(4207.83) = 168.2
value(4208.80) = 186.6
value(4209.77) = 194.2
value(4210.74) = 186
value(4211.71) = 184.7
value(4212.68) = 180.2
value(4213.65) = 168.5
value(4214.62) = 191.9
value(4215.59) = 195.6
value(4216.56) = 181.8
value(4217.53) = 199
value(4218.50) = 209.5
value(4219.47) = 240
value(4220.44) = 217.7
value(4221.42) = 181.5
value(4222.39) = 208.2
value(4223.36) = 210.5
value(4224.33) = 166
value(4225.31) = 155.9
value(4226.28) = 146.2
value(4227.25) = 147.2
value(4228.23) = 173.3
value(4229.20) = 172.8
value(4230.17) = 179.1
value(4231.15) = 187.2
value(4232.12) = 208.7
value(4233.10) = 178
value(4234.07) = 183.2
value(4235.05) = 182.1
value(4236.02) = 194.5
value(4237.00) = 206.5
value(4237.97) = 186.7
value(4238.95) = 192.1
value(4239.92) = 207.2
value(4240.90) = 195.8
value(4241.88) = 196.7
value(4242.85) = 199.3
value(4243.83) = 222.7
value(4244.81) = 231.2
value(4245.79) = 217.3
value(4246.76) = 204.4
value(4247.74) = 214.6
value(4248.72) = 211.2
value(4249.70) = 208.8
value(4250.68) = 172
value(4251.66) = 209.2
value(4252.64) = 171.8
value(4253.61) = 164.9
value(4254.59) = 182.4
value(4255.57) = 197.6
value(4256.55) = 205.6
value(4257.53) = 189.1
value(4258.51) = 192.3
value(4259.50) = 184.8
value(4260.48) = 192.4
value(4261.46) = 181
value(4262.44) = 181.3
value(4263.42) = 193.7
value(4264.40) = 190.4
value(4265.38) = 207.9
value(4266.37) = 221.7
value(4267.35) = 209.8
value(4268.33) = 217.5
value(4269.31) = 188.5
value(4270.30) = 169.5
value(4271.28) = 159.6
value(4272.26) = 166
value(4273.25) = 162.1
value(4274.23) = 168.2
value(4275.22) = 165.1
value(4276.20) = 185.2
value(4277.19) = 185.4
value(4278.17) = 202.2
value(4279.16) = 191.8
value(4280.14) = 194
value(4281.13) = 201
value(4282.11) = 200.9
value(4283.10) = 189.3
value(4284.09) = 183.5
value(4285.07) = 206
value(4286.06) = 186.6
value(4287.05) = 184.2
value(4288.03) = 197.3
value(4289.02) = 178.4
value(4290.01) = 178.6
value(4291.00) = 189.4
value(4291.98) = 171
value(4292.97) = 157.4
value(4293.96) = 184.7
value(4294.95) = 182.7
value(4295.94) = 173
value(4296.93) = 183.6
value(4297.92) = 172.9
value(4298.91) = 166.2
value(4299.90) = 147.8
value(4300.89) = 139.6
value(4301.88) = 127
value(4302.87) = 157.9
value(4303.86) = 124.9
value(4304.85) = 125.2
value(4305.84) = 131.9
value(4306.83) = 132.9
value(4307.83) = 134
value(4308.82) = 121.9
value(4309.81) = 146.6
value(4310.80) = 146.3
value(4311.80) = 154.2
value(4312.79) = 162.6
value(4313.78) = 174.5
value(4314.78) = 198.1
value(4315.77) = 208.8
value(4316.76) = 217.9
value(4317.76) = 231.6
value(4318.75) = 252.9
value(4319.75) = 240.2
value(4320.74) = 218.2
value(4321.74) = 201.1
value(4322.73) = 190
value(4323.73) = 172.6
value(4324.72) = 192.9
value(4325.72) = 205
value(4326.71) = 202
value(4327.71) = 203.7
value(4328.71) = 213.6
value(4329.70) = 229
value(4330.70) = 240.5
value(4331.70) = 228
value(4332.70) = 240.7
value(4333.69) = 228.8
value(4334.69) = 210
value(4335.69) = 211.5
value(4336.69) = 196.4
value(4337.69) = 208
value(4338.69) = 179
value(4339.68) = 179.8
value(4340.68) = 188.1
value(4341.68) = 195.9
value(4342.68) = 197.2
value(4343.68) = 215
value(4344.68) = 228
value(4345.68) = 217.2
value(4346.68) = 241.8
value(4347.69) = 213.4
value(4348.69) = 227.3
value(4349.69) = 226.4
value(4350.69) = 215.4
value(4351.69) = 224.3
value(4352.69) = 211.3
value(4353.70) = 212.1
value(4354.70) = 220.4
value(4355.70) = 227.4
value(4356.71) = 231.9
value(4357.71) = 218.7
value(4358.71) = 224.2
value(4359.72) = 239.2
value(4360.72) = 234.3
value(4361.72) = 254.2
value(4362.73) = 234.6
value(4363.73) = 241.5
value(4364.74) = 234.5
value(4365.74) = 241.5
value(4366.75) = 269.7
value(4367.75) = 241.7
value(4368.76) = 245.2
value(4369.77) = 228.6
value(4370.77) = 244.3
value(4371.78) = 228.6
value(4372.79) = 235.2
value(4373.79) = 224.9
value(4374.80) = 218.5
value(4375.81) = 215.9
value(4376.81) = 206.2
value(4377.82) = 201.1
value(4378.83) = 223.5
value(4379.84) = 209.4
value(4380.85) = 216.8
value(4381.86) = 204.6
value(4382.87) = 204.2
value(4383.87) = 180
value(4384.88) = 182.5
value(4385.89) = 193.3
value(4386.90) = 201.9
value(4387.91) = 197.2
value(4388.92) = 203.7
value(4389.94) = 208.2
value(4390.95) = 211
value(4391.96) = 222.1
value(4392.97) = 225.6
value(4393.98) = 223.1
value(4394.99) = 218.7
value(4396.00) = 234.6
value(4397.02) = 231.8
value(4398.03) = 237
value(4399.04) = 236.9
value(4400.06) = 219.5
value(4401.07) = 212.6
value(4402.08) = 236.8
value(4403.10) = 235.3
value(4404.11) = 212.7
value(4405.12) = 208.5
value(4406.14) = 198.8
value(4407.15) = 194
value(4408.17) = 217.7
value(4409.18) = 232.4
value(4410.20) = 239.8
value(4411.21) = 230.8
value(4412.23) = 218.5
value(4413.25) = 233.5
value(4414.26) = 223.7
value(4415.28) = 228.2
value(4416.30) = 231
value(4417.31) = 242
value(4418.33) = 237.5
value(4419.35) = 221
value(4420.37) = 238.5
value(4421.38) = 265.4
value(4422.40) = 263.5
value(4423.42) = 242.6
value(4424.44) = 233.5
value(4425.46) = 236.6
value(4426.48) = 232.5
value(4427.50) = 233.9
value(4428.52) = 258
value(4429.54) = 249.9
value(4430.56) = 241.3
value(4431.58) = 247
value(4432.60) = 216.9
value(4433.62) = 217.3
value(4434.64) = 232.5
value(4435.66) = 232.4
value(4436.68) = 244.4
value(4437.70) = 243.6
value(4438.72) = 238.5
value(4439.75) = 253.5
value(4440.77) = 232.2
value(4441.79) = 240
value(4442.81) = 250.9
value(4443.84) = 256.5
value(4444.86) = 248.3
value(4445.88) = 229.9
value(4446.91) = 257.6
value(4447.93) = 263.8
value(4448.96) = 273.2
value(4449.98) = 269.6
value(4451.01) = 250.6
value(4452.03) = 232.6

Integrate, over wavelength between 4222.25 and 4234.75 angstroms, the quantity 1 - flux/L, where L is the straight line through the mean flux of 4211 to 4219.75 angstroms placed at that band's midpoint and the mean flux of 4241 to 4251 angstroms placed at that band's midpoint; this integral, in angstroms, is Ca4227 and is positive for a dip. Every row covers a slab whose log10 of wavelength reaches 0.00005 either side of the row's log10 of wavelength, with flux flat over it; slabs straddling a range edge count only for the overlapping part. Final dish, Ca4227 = 1.4 angstroms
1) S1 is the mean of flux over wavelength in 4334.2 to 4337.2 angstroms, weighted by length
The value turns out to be 206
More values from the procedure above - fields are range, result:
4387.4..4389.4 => 200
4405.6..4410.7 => 216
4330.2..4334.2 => 234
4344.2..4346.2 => 223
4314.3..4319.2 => 222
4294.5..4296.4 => 178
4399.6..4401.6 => 217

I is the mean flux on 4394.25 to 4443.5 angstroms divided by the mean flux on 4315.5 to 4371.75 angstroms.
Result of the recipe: 1.1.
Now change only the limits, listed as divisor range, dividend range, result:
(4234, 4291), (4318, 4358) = 1.11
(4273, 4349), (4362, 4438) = 1.20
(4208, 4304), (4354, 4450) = 1.23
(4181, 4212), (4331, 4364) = 1.21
